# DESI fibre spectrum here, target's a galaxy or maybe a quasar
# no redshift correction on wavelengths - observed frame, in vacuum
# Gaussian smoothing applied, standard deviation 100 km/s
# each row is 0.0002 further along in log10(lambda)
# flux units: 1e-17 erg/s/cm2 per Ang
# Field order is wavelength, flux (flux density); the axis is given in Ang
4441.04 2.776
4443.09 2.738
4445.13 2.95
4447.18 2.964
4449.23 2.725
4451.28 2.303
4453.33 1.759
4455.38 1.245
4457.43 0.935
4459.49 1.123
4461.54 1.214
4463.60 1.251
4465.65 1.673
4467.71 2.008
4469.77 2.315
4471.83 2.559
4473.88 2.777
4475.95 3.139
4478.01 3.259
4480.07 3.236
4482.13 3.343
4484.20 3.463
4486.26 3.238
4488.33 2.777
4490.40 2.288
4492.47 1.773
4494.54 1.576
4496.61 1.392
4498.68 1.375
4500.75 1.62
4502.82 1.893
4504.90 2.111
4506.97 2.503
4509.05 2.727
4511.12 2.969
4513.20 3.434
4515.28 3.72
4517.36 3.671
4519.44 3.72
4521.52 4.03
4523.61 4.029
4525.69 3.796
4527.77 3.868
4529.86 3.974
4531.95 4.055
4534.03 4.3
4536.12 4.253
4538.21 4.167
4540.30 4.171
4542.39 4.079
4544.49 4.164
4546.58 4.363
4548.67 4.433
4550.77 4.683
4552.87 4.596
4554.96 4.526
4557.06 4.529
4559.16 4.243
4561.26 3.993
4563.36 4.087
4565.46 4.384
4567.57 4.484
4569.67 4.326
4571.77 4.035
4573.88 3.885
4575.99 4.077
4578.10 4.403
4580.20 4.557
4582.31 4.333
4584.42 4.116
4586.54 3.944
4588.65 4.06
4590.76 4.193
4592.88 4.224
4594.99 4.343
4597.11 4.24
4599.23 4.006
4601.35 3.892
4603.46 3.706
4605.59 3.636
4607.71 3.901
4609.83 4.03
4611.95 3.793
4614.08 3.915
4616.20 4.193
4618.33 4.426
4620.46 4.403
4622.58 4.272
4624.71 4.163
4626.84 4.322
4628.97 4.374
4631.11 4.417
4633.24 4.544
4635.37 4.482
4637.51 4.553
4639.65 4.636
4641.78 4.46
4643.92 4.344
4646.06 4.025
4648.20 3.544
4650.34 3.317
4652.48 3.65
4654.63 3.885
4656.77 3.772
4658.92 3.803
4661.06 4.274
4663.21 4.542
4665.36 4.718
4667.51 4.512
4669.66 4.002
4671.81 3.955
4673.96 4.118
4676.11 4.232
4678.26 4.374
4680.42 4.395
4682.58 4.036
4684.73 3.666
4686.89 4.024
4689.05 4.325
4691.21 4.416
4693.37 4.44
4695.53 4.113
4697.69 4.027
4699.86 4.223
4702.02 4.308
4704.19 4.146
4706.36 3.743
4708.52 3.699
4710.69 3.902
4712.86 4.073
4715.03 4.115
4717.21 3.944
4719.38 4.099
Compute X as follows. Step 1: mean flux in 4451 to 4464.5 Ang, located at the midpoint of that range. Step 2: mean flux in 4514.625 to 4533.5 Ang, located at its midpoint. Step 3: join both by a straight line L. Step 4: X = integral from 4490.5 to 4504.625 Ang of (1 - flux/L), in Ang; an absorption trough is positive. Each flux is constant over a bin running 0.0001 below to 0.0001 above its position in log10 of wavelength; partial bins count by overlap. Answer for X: 5.86 Ang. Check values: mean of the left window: 1.36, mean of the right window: 3.89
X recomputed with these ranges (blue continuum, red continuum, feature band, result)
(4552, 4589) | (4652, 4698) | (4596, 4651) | 0.80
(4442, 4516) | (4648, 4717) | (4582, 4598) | -4.31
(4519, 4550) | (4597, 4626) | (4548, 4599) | -2.52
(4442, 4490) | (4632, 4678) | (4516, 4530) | -4.46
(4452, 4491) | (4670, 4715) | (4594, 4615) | -3.47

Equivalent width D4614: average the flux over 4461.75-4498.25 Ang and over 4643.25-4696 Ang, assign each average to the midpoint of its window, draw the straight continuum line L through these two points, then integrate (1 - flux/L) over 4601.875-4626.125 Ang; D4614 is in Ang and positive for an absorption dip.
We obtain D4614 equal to -2.9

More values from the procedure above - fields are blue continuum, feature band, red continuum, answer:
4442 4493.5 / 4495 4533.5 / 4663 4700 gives -3.5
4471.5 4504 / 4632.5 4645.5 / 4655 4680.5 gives -1.8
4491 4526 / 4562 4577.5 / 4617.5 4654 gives -3.4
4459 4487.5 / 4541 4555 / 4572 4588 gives -2.7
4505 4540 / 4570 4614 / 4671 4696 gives -2.0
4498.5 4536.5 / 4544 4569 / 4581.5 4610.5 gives -4.9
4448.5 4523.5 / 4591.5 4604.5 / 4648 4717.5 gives -2.7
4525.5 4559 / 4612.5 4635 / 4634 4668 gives -0.6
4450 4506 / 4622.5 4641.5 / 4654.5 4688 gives -3.5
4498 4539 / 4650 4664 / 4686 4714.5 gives 0.1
